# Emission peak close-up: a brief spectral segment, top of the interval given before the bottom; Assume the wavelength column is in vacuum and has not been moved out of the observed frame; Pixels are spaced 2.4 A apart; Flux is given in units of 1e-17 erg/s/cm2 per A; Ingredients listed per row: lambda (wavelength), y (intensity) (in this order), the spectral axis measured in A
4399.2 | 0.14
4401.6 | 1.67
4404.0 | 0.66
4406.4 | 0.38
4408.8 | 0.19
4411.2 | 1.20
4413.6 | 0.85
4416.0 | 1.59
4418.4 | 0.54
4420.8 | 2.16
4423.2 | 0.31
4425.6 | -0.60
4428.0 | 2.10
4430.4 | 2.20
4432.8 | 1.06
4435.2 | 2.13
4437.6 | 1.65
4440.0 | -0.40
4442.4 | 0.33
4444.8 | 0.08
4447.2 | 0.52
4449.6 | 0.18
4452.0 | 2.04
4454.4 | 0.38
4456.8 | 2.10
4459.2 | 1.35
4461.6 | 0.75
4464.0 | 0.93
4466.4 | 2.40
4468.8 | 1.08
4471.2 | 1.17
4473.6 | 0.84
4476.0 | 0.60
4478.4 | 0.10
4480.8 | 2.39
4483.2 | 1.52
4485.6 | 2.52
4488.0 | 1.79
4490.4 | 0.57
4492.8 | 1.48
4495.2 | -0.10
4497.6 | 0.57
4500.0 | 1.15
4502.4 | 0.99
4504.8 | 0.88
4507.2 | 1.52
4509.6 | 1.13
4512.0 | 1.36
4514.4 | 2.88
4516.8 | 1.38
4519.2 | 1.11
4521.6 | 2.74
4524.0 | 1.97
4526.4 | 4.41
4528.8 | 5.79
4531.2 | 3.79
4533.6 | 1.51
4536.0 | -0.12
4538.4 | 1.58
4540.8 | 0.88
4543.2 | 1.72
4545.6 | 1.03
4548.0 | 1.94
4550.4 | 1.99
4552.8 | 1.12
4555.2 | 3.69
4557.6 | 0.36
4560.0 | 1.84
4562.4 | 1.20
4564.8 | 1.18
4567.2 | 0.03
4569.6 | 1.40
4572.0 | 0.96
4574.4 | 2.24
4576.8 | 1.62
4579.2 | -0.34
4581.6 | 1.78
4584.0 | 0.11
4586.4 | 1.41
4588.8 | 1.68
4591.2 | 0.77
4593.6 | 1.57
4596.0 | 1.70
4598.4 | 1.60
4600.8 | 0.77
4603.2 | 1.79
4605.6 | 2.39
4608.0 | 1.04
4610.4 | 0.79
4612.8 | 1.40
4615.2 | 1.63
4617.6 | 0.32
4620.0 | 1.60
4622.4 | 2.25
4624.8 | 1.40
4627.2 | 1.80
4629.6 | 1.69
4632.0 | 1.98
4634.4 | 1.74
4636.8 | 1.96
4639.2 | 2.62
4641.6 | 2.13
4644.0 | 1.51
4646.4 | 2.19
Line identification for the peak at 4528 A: [O II] 3727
